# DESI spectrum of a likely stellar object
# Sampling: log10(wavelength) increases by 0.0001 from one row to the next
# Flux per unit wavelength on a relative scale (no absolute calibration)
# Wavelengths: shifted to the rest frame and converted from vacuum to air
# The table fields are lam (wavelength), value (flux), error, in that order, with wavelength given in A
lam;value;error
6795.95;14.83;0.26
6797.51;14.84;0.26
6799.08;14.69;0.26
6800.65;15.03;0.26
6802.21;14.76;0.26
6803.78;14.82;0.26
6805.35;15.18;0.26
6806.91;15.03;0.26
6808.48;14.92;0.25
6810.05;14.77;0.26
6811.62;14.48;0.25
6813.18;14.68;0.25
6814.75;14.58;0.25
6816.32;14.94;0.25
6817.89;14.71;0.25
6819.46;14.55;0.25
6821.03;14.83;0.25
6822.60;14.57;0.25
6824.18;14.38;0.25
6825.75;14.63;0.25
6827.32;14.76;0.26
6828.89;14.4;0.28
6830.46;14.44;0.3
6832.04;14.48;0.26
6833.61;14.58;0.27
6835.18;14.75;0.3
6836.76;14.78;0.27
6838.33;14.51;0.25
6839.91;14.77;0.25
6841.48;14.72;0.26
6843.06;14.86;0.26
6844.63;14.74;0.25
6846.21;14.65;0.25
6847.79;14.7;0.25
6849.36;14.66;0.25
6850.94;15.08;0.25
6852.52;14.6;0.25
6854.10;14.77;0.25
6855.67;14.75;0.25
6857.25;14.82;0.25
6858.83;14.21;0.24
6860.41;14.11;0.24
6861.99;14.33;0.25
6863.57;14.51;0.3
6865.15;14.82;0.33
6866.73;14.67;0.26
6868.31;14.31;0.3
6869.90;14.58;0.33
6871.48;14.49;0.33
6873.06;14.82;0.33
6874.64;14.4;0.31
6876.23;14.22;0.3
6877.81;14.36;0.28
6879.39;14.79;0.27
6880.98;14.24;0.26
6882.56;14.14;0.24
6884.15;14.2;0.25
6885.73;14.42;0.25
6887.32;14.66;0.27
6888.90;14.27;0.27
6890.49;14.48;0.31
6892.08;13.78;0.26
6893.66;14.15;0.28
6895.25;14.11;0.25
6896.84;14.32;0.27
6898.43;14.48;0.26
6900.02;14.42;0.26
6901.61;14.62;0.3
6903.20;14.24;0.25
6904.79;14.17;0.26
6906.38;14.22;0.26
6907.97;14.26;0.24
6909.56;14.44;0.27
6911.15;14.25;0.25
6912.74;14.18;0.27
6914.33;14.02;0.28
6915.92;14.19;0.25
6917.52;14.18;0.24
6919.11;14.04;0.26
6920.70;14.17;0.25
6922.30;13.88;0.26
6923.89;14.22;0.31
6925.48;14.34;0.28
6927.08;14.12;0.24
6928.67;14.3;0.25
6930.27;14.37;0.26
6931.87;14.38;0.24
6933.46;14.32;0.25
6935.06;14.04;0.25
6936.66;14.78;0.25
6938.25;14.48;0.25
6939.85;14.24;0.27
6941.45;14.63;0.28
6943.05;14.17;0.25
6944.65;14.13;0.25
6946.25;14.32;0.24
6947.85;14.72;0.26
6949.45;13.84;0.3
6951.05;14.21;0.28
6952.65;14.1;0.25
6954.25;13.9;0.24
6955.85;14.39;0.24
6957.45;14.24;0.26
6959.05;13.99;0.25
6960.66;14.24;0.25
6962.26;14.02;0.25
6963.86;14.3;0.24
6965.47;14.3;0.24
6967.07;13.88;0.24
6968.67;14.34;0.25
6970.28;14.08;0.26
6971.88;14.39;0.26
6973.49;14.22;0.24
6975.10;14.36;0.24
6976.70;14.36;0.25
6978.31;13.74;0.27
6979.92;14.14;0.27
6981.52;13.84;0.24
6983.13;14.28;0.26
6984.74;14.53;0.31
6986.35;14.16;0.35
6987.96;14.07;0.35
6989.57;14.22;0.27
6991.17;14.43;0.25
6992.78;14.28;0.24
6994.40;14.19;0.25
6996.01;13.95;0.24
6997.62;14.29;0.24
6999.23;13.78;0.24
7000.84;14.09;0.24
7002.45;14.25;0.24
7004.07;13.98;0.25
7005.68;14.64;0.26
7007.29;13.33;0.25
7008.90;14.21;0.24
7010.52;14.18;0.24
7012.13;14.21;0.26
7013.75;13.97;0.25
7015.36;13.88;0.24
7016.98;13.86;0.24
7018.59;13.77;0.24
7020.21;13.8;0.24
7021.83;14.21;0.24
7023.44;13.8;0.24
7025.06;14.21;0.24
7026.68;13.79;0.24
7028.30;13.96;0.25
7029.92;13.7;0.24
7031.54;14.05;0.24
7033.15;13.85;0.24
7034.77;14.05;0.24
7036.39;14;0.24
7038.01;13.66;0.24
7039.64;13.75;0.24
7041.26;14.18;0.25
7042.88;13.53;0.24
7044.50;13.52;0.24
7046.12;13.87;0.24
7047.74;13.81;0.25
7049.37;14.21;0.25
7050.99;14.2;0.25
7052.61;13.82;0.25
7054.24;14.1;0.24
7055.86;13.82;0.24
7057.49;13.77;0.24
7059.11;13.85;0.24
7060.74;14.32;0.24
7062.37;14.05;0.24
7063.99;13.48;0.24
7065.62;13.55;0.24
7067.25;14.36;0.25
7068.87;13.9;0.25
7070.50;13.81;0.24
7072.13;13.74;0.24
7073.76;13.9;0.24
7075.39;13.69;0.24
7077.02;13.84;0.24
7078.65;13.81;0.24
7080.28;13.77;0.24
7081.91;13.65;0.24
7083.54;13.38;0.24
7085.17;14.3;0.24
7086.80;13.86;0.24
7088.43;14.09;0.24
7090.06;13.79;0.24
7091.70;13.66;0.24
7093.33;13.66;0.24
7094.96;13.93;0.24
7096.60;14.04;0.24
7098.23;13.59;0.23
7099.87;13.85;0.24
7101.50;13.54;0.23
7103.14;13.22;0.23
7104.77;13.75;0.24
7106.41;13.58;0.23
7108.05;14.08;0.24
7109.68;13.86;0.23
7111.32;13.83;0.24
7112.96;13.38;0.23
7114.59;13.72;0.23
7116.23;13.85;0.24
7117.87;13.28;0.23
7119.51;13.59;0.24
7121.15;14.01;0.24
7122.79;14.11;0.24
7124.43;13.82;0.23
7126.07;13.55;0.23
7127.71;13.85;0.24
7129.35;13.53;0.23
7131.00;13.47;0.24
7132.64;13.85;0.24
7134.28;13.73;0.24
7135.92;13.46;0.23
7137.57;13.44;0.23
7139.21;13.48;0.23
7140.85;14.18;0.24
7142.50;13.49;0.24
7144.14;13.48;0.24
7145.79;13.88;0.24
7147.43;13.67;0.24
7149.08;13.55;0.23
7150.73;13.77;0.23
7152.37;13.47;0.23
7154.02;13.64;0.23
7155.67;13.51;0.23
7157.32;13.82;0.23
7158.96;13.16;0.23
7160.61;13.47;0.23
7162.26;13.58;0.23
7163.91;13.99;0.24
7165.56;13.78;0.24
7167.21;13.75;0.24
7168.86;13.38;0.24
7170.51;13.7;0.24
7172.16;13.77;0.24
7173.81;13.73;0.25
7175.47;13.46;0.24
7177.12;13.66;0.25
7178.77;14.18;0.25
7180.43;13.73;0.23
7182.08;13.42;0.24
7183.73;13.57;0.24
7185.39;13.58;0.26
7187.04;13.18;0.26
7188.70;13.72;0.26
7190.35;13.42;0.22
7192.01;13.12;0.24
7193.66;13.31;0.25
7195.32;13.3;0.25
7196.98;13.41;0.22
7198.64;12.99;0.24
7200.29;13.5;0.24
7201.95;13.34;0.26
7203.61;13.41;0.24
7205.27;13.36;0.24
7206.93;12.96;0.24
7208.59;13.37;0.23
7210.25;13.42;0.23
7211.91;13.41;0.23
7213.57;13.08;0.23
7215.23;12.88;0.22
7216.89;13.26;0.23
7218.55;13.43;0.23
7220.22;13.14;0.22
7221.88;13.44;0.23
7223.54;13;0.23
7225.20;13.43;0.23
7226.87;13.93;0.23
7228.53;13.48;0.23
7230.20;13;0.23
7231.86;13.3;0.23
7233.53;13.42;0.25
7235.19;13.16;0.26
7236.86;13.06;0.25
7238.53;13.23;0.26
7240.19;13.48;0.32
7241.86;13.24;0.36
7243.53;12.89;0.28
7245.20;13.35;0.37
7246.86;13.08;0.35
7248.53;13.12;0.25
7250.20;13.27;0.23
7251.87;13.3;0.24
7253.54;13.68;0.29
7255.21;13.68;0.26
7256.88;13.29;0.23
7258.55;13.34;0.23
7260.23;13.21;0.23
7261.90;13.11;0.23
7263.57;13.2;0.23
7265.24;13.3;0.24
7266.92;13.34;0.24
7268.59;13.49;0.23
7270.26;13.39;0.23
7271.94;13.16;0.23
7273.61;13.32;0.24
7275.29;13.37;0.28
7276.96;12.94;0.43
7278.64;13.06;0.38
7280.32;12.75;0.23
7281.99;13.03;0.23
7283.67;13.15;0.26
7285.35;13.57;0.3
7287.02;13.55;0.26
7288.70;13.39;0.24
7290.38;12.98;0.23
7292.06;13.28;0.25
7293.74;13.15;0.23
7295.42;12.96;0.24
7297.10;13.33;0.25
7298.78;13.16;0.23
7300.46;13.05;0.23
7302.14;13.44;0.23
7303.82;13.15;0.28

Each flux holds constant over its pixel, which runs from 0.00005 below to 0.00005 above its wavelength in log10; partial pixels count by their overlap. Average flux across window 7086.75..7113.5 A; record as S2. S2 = 13.7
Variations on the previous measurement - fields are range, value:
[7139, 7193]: 13.6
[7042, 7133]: 13.8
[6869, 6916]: 14.3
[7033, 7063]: 13.9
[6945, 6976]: 14.2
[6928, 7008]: 14.2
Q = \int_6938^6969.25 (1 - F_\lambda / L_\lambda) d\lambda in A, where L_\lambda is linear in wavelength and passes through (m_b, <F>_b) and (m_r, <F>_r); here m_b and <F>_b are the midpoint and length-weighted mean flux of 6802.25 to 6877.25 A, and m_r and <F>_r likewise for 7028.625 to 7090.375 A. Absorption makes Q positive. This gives 0.1 A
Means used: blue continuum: 14.6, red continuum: 13.9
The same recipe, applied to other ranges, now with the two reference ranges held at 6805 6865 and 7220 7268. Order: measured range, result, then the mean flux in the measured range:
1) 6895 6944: 0.35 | 14.3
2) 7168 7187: -0.16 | 13.6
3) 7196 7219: 0.25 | 13.3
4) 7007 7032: 0.18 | 13.9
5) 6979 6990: -0.01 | 14.2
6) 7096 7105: 0.08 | 13.7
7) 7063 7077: 0.07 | 13.8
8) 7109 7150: -0.01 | 13.7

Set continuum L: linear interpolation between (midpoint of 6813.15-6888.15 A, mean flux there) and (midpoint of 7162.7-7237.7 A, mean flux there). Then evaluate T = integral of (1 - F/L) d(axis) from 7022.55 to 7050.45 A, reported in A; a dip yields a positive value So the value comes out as 0.2 A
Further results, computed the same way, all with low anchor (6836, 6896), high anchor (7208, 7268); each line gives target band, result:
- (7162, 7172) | -0.14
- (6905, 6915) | 0.10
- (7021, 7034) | 0.03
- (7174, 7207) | -0.01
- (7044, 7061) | -0.04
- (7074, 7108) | 0.03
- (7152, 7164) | -0.01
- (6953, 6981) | 0.03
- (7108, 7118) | -0.01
